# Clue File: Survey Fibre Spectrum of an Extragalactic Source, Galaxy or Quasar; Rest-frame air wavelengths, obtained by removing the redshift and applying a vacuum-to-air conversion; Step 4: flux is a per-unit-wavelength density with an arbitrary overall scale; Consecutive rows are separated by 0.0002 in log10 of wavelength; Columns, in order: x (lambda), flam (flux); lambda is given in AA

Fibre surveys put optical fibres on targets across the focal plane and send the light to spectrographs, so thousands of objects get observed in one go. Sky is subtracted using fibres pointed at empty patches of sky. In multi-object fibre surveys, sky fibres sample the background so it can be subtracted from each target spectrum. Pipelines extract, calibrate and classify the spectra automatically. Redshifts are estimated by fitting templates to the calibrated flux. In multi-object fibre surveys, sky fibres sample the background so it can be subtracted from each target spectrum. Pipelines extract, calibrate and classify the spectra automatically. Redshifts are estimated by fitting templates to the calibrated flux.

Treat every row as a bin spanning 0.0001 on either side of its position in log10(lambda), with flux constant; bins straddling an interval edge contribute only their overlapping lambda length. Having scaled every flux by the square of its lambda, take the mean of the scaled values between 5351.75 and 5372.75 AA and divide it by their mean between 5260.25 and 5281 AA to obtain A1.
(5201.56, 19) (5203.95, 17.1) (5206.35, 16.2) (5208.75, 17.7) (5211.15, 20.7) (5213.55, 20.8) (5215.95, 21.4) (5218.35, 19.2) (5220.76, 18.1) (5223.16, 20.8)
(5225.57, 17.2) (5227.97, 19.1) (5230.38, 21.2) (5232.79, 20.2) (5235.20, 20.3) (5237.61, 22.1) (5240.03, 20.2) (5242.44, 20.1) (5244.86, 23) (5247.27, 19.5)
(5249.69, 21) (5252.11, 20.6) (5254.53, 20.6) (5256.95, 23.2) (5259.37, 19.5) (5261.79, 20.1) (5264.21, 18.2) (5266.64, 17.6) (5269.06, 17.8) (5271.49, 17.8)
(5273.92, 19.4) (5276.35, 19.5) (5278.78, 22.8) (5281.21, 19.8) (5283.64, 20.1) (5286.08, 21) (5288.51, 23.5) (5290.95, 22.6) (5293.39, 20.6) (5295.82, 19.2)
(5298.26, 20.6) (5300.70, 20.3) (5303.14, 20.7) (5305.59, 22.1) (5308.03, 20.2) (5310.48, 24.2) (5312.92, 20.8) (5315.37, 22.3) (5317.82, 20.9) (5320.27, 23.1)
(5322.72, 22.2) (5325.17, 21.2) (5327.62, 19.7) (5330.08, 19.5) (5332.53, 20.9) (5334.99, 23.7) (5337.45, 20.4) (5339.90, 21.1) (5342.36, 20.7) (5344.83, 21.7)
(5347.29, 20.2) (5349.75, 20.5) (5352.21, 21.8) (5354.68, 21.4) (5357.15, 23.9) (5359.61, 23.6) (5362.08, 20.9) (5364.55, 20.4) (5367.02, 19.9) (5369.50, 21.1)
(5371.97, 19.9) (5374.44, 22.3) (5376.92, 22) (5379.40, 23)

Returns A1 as 1.2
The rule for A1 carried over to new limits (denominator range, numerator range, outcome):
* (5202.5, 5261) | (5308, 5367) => 1.12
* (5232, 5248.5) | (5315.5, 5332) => 1.05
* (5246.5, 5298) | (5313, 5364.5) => 1.09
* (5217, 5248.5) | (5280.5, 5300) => 1.07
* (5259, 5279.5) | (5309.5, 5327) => 1.17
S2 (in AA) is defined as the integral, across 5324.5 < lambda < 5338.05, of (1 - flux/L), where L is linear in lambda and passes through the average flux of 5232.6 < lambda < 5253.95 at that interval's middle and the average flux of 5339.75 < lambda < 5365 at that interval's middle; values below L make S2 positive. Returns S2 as 0.3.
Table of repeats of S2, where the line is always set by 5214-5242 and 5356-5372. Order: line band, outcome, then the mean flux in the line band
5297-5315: -0.4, 21.3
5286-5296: -0.5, 21.7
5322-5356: 0.2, 21.1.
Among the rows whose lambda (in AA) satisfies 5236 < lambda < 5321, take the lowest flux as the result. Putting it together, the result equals 17.6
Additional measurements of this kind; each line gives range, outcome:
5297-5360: 19.5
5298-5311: 20.2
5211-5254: 17.2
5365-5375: 19.9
